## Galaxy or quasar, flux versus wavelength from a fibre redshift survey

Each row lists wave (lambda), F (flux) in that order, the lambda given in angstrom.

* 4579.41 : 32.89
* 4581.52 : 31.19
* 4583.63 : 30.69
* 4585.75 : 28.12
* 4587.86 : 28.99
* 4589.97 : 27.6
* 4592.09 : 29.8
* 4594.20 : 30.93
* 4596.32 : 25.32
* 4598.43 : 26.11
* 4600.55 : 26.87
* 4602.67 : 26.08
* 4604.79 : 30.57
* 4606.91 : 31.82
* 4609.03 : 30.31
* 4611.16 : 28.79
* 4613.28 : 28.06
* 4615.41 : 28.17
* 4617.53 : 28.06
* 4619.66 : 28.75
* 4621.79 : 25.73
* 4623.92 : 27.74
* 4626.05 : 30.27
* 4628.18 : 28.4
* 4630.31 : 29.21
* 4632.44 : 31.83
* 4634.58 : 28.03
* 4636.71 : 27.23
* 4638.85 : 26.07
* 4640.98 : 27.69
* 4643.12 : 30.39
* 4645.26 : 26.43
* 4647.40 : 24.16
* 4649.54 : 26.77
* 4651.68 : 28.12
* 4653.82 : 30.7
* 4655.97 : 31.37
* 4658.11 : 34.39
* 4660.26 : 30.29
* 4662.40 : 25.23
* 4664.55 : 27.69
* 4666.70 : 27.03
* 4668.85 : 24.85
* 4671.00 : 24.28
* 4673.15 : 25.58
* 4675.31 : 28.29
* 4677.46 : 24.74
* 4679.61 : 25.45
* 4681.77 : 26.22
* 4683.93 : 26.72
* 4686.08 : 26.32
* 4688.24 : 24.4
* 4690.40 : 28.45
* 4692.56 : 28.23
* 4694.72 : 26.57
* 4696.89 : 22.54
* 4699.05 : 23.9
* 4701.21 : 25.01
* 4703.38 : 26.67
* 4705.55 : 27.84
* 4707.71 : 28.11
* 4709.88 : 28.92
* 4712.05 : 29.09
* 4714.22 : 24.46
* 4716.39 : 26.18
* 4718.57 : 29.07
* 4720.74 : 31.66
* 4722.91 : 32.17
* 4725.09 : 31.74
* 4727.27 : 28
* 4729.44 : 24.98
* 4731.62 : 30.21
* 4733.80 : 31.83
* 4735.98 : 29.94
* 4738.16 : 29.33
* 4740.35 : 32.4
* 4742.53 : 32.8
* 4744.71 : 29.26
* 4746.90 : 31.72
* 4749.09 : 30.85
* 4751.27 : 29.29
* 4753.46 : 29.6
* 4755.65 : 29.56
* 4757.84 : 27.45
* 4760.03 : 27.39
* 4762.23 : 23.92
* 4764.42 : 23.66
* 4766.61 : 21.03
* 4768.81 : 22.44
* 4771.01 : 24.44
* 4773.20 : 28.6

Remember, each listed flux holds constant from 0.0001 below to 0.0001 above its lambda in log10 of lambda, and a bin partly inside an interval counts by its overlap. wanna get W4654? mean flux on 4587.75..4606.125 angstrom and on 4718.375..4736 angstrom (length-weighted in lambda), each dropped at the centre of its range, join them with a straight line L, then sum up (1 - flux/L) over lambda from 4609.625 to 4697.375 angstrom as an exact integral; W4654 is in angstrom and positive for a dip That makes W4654 3.9 angstrom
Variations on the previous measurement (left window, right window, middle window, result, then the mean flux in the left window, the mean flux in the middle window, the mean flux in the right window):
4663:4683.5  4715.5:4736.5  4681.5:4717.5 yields 1.7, 26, 26.5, 29.6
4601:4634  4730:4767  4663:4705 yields 4.3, 28.9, 26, 28.9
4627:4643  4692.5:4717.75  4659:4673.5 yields 0.5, 28.5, 26.6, 26.4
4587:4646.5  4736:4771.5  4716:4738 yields -1.3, 28.4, 29.7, 27.9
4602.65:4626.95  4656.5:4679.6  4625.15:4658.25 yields -0.8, 28.8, 28.7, 27.3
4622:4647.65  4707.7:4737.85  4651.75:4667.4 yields -0.6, 28.2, 29.5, 29.1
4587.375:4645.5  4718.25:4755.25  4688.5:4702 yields 1.8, 28.4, 25.7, 30.3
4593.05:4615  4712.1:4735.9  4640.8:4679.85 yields 1.6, 28.5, 27.6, 29.1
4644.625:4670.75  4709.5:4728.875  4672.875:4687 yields 1.1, 28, 26.2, 28.9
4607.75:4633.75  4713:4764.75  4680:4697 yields 1.5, 28.8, 26.3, 29.1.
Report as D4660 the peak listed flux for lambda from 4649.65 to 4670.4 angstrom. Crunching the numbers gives 34.39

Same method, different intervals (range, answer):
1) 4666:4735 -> 32.17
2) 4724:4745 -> 32.8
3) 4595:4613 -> 31.82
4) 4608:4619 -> 30.31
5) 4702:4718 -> 29.09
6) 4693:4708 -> 28.11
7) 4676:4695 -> 28.45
